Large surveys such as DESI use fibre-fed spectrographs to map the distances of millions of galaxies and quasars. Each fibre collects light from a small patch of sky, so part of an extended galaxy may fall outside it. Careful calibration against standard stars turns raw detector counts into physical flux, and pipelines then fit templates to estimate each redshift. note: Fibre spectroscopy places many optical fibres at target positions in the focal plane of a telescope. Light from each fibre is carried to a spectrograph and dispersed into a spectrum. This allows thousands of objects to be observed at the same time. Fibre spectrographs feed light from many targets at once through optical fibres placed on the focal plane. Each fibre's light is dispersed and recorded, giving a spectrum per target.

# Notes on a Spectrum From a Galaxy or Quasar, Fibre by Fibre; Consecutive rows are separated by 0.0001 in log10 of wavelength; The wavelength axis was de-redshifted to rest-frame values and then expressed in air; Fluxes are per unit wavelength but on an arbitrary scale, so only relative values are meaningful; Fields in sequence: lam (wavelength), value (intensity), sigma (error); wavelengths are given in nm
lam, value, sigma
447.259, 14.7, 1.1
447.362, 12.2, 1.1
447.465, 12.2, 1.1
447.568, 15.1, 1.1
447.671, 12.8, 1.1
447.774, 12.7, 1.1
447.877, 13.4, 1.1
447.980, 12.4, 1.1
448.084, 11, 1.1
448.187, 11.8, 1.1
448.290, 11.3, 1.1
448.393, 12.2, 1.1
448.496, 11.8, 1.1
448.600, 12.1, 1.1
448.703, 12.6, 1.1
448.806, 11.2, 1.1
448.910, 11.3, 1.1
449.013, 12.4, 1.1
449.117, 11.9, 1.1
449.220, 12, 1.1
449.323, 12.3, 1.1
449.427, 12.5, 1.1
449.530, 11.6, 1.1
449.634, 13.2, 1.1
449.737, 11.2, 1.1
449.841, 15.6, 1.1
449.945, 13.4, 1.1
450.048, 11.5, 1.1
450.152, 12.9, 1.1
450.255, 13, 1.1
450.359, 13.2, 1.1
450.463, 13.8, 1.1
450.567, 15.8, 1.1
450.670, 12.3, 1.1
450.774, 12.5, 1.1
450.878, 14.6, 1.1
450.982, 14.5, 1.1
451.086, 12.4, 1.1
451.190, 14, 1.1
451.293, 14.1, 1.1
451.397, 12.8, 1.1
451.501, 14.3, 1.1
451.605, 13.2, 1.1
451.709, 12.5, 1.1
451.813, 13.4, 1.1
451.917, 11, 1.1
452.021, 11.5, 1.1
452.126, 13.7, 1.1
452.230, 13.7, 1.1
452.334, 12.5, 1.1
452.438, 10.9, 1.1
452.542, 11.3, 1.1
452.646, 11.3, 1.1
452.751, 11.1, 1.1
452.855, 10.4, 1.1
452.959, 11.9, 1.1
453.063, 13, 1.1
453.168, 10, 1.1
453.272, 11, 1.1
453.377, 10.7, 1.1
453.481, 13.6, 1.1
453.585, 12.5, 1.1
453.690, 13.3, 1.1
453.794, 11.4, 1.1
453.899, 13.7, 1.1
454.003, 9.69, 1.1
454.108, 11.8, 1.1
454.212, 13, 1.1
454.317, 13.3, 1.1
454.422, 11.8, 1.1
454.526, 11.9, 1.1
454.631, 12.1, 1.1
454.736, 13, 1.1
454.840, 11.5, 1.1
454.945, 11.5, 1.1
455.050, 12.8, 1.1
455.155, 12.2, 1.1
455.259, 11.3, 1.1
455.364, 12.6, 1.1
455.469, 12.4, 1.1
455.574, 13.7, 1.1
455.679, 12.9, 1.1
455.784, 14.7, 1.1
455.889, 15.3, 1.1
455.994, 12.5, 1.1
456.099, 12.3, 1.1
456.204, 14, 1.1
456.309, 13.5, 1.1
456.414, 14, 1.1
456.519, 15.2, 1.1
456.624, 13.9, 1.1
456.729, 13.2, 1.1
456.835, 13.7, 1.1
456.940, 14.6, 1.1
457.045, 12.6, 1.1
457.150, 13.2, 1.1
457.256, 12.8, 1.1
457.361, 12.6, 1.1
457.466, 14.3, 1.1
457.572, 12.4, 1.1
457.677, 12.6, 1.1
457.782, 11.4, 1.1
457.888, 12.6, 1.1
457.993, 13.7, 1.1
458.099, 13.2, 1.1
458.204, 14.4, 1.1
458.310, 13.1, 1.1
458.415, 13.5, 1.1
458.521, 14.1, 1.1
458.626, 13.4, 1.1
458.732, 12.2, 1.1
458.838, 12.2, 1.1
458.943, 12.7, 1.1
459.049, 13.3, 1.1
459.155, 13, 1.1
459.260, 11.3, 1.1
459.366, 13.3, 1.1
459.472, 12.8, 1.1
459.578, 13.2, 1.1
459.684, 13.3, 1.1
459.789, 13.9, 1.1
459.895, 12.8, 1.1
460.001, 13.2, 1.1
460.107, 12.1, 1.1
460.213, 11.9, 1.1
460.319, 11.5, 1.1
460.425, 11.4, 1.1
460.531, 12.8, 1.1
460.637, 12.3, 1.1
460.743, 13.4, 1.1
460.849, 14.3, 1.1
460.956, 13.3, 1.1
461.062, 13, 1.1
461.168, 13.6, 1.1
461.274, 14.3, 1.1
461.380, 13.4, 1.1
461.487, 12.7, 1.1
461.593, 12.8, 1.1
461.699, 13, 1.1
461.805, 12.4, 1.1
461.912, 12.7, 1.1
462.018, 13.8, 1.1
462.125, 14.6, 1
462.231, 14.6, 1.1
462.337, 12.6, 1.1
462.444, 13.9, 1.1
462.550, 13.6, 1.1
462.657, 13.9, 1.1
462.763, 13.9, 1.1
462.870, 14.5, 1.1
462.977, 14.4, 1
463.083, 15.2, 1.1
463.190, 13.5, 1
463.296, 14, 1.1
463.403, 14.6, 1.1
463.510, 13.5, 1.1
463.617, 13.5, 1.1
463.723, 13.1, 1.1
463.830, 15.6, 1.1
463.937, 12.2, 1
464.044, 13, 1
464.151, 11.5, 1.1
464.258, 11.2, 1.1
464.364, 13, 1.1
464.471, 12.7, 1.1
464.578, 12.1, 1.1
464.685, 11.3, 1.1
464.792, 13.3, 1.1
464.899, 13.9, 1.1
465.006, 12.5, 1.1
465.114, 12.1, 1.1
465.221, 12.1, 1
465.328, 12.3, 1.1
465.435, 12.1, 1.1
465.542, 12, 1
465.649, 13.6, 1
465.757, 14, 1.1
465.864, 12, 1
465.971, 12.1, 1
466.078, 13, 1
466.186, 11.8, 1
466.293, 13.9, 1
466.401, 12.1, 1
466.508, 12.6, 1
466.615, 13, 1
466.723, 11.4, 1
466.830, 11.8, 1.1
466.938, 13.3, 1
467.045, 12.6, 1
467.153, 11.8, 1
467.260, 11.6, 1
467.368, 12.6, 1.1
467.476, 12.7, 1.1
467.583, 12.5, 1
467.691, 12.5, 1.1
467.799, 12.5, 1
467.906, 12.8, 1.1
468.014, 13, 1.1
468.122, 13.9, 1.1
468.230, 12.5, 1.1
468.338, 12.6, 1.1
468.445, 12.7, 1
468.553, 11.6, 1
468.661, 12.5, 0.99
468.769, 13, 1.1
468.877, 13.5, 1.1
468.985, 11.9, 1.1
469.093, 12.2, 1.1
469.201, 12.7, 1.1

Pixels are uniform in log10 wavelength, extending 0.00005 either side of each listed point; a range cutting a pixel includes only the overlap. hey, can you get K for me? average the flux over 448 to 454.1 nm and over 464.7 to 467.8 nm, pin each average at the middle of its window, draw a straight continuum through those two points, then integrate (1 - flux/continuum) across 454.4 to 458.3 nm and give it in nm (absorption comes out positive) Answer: -0.19 nm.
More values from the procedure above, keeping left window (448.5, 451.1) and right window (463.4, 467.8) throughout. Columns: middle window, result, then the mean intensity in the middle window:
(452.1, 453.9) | 0.116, 11.9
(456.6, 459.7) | -0.093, 13.1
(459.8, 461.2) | -0.010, 12.8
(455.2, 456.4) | -0.047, 13.2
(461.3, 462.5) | -0.065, 13.3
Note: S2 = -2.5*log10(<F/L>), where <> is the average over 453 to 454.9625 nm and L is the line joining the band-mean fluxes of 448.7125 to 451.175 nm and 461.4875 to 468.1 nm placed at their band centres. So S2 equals 0.07 mag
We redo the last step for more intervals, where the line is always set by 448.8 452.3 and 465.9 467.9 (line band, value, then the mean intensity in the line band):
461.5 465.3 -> -0.06 mag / 13.3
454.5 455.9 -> 0.01 mag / 12.6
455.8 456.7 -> -0.09 mag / 13.9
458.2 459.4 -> -0.02 mag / 13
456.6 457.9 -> -0.03 mag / 13.1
